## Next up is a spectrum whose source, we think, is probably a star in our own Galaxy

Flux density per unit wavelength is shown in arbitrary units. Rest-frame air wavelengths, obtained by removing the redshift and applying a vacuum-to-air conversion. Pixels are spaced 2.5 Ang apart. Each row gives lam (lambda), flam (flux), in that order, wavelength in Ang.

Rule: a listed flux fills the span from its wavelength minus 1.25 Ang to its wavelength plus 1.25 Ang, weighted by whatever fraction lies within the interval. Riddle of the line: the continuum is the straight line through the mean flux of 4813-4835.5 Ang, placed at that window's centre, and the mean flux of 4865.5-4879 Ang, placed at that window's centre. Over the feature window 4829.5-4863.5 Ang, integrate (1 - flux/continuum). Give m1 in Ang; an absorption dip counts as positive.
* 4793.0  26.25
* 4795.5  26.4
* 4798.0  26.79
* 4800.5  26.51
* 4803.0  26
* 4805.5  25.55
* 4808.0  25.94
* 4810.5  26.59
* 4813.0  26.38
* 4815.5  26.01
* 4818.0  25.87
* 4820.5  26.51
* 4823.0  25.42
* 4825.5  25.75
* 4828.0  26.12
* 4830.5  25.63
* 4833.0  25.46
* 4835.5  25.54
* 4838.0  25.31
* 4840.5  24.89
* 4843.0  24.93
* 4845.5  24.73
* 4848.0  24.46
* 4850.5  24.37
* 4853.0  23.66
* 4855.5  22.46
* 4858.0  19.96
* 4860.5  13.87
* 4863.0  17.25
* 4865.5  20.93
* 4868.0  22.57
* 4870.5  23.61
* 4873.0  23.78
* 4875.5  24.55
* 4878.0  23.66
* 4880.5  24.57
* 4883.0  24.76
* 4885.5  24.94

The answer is 2.22 Ang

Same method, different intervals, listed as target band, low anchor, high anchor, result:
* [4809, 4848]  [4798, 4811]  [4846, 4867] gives -3.1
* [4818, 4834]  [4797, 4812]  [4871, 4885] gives -0.1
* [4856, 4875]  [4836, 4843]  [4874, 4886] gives 3.2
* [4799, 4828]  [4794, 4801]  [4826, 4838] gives 0.1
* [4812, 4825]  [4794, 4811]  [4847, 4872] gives -0.6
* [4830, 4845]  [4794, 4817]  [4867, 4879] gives -0.1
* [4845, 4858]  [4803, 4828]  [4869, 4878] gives 0.6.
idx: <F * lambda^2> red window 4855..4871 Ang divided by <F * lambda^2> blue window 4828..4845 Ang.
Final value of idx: 0.79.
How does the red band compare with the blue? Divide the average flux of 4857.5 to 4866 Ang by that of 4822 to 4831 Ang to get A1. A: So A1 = 0.68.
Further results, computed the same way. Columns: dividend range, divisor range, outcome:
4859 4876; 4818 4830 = 0.80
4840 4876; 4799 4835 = 0.86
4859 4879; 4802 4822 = 0.81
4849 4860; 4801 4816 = 0.85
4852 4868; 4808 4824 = 0.76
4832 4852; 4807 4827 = 0.96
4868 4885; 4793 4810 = 0.92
